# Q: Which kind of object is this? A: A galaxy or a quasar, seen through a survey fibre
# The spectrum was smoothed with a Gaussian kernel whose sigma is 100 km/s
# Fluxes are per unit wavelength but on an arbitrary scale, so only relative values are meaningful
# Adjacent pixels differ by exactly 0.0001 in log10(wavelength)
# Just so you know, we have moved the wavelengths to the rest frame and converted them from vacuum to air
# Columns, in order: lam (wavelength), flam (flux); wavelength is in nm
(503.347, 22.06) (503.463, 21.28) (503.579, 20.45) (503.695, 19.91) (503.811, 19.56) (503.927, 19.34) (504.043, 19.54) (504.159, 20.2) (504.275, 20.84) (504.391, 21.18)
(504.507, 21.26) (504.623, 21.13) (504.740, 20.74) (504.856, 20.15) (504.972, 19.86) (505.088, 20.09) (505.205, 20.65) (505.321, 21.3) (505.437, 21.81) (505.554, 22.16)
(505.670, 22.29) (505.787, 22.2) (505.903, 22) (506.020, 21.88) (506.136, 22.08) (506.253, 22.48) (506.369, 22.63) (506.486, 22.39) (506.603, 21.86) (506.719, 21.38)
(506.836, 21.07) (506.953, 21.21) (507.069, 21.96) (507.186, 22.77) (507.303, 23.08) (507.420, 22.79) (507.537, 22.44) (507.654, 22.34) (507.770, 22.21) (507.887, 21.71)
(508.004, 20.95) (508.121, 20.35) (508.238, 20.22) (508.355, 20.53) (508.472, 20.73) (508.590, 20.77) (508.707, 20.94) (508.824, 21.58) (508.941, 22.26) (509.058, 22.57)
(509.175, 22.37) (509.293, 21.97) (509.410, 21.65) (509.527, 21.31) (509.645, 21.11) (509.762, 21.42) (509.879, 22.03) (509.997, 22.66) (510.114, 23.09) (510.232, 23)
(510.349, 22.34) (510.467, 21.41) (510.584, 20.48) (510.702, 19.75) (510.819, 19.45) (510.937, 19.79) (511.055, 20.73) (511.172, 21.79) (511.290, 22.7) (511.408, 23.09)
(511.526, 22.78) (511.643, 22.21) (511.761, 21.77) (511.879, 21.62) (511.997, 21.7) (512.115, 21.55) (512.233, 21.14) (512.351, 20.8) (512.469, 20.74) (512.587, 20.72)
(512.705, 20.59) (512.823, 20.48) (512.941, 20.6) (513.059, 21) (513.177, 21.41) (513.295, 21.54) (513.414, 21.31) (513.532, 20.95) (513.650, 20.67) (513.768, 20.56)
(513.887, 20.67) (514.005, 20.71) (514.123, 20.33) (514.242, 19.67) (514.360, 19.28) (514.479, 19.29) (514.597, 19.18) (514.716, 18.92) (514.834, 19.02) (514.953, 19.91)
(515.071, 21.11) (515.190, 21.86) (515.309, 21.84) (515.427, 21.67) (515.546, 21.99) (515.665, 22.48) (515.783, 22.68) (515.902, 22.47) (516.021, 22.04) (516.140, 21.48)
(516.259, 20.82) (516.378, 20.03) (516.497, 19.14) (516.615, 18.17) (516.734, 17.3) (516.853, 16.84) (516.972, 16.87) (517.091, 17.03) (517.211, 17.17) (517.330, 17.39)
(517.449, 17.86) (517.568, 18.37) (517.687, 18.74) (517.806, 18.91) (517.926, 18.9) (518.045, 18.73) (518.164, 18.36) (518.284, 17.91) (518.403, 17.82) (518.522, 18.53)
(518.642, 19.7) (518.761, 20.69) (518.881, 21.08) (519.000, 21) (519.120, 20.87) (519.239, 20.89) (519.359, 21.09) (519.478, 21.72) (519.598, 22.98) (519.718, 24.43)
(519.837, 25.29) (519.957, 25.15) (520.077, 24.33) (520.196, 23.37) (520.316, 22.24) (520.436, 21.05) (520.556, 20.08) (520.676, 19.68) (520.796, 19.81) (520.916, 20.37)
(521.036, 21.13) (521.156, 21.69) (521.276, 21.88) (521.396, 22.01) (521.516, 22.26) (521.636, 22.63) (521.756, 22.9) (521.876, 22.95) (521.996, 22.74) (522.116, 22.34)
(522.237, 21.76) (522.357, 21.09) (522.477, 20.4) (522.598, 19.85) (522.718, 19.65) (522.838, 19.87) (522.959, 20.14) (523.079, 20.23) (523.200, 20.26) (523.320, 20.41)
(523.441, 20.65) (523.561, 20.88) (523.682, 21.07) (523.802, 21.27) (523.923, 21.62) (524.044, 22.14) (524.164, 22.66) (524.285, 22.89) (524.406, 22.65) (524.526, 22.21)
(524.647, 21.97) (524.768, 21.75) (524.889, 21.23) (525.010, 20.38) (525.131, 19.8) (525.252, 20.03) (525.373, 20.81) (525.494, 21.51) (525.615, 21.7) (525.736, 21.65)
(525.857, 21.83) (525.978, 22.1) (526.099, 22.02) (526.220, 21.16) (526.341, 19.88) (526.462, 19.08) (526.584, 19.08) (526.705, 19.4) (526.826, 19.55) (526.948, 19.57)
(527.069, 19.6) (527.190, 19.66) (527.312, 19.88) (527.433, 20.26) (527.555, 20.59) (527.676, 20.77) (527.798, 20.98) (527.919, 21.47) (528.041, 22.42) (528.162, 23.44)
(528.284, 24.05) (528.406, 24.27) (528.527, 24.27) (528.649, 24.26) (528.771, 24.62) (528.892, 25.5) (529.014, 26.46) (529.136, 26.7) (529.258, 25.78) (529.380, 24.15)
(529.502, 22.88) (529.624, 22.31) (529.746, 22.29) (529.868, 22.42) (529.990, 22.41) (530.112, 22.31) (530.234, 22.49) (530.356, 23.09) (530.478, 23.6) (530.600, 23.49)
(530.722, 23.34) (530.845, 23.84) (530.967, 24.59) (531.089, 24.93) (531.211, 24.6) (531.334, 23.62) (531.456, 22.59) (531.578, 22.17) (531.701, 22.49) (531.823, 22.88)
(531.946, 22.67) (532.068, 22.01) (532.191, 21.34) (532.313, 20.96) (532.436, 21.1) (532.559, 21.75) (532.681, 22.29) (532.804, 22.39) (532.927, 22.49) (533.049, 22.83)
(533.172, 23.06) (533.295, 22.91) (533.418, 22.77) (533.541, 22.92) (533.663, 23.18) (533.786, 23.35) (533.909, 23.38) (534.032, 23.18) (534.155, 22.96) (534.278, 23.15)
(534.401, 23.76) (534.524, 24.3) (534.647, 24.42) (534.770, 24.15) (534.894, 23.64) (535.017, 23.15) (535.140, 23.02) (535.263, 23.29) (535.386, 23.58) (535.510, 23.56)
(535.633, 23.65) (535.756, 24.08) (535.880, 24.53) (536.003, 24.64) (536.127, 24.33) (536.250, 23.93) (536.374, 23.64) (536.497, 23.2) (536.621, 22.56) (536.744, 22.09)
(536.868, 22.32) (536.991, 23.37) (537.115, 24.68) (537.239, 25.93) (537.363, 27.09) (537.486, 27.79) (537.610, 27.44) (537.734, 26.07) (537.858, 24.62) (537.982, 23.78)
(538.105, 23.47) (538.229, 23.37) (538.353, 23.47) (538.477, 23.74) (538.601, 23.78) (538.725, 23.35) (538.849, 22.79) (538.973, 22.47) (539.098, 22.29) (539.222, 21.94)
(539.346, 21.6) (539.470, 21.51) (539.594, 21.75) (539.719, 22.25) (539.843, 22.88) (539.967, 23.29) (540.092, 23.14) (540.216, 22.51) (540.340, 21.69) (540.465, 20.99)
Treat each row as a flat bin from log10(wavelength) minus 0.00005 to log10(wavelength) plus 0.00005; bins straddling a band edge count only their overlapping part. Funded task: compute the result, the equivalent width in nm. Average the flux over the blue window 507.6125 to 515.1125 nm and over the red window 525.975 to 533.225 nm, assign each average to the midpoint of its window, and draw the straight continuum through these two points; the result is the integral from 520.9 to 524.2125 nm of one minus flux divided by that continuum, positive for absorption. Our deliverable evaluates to 0.09 nm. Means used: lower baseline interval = 21.1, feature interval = 21.3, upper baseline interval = 22.4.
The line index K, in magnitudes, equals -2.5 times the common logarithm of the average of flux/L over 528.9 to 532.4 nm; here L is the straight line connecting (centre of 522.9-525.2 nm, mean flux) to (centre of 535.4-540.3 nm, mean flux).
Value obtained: -0.04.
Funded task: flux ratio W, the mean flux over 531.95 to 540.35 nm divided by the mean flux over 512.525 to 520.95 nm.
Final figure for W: 1.14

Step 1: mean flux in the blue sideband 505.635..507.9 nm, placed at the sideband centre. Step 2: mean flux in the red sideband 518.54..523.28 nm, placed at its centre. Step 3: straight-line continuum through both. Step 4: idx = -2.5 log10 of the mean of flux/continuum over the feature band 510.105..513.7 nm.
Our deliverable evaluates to 0.03 mag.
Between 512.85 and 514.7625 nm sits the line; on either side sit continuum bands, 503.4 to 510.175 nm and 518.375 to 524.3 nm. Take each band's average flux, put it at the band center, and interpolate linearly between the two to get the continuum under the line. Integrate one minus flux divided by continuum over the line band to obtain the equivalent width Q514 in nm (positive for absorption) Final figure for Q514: 0.093 nm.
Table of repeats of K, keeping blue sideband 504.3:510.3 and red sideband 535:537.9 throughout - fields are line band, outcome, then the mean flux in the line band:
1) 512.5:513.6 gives 0.06 mag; 21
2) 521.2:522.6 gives 0.05 mag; 22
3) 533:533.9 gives 0.05 mag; 23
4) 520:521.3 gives 0.07 mag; 21.5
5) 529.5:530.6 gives 0.05 mag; 22.7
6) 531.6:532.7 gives 0.09 mag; 21.9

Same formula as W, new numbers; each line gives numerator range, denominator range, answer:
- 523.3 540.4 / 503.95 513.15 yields 1.06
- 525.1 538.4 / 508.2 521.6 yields 1.10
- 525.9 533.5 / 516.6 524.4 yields 1.09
